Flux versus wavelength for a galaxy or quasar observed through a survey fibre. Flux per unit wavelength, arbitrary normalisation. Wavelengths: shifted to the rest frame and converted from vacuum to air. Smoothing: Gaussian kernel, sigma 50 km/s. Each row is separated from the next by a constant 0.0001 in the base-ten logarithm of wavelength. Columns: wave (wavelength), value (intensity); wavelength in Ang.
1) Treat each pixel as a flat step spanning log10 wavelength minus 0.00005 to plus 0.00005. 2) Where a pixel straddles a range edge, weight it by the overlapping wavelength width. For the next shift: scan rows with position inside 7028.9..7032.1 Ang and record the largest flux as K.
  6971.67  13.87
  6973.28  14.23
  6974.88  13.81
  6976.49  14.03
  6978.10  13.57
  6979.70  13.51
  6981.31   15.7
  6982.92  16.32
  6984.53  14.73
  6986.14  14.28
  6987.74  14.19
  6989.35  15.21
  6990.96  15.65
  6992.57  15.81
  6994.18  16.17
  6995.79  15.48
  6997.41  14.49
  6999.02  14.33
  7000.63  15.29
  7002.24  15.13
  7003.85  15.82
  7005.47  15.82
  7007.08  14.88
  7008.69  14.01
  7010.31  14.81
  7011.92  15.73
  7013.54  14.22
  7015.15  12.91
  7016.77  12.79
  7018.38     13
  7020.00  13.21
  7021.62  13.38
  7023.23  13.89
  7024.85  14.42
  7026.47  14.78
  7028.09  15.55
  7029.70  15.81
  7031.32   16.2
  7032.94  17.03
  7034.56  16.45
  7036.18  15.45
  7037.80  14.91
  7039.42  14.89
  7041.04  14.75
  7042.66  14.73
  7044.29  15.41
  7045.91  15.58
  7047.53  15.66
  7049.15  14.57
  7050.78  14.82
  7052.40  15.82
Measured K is 16.2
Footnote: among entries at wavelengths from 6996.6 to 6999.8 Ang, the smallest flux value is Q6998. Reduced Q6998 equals 14.33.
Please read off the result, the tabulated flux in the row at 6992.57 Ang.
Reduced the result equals 15.81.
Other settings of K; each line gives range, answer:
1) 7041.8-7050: 15.66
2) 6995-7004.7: 15.82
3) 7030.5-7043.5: 17.03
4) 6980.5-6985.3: 16.32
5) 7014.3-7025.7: 14.42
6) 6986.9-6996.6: 16.17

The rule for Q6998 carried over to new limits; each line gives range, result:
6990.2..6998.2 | 14.49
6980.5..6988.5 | 14.19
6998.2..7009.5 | 14.01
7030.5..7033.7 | 16.2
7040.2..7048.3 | 14.73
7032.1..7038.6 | 14.91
